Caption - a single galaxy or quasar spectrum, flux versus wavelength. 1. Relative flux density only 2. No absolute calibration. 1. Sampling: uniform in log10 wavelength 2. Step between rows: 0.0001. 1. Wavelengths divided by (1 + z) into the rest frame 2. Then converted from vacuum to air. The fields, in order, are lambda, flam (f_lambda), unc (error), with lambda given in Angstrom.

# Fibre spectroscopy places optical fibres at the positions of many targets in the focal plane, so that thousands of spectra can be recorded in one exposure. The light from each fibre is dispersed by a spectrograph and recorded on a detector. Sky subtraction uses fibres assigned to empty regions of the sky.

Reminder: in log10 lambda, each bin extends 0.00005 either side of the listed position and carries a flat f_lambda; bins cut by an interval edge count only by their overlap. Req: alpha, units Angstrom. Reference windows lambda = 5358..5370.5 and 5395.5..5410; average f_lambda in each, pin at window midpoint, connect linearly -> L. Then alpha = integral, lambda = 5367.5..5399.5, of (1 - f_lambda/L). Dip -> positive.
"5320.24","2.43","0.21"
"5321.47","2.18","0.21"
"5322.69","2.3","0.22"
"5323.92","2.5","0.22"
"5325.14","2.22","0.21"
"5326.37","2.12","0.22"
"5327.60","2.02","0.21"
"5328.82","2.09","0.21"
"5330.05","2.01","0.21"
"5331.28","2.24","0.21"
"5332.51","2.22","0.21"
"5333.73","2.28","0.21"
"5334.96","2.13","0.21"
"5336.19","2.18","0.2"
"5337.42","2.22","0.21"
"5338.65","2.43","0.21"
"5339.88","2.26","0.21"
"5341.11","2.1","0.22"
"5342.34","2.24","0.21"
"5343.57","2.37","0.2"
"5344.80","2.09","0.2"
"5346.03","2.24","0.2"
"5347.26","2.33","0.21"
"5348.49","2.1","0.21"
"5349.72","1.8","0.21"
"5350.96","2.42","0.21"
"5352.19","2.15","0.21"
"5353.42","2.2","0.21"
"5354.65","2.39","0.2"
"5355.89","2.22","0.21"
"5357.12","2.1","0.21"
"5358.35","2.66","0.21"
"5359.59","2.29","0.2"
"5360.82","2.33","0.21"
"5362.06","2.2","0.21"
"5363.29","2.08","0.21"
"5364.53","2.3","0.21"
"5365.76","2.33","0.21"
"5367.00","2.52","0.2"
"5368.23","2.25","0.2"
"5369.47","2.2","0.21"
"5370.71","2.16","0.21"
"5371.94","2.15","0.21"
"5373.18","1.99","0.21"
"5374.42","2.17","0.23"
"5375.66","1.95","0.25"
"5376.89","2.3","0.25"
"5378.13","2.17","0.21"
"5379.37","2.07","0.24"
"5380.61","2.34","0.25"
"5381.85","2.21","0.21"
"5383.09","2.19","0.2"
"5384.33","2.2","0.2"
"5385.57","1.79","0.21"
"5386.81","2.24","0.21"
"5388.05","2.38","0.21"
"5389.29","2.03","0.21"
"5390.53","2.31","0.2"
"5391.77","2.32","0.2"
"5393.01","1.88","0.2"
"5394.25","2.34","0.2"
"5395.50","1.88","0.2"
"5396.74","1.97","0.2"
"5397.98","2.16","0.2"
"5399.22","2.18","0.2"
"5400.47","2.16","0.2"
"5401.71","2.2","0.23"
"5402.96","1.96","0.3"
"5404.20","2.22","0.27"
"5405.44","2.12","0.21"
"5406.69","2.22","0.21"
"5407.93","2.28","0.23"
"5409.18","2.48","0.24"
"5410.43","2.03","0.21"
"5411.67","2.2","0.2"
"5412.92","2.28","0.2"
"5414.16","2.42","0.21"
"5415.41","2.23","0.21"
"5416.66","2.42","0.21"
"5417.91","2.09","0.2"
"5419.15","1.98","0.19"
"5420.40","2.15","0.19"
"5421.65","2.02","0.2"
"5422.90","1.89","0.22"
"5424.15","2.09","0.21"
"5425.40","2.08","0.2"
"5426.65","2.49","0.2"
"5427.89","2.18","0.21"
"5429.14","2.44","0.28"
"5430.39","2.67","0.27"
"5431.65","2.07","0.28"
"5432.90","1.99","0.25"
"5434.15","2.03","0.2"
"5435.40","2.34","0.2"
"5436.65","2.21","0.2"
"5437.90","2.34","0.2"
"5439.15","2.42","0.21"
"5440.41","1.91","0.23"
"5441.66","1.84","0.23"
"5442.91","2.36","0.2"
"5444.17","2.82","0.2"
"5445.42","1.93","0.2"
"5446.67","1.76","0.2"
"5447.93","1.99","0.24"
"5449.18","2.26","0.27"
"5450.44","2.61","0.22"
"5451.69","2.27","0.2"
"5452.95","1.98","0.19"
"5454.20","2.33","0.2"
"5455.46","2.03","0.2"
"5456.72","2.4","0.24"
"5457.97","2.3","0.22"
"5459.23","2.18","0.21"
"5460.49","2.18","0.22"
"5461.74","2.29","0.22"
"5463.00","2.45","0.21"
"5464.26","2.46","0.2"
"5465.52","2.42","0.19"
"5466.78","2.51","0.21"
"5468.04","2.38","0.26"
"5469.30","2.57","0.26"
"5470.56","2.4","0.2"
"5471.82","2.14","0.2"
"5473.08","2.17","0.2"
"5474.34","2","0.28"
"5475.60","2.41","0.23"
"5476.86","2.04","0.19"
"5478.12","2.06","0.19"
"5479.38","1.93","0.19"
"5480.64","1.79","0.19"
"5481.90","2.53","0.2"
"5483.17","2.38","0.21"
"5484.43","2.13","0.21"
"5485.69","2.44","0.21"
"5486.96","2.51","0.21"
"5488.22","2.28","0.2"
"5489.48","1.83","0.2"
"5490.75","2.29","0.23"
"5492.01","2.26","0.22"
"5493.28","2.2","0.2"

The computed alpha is 1.2 Angstrom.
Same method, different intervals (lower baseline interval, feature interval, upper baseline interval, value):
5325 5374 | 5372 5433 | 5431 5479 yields 1.4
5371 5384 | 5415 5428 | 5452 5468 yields 0.5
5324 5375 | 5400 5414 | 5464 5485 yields 0.2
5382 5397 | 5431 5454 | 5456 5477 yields 0.8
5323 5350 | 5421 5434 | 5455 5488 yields 0.4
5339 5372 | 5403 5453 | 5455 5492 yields 1.1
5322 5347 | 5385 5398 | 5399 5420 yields 0.5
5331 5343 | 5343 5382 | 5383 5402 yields -0.6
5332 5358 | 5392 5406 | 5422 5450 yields 0.6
